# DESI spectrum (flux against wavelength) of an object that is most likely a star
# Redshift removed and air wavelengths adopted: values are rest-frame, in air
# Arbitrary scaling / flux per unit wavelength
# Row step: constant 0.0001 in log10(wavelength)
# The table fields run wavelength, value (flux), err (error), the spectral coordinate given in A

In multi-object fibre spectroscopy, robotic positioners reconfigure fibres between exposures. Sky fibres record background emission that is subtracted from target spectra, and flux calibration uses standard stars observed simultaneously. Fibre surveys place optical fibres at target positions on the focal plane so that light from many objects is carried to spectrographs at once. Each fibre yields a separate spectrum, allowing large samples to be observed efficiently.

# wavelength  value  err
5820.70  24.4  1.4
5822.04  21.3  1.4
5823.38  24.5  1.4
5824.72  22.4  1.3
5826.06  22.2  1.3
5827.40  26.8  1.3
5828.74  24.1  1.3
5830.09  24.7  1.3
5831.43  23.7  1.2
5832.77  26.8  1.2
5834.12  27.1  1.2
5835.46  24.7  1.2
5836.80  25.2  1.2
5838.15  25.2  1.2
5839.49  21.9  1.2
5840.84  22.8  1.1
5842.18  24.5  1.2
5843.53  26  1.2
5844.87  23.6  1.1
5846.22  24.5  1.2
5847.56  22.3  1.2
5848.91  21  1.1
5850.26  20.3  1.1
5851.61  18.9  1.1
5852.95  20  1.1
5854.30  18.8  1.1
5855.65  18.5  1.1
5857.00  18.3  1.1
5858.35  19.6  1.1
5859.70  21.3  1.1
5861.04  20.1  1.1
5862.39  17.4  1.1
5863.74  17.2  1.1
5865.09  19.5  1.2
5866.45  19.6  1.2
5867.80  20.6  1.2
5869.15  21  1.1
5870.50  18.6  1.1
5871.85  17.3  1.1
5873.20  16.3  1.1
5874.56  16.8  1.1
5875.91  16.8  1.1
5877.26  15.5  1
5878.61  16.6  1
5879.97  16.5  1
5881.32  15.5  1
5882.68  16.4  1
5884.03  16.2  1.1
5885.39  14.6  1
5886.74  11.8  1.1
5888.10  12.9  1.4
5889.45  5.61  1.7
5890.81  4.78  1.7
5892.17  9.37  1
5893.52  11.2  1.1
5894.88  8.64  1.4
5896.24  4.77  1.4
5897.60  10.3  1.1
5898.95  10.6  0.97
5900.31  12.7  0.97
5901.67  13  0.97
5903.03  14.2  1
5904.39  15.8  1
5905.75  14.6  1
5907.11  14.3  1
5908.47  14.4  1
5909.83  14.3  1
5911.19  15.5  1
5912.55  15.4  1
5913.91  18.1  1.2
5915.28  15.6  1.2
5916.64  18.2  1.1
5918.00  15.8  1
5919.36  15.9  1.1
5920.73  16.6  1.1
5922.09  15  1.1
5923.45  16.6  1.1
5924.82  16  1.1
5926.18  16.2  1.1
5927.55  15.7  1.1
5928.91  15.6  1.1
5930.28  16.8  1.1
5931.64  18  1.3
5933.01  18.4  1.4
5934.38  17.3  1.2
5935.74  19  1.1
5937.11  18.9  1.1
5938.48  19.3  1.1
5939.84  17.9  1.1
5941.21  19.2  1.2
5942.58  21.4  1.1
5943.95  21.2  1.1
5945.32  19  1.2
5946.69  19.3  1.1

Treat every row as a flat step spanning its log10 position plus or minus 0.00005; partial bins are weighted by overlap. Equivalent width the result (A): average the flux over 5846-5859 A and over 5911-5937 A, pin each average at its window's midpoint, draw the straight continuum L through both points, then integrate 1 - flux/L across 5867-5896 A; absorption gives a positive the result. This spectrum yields 6.94 A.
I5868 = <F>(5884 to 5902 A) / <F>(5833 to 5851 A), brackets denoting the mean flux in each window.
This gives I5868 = 0.4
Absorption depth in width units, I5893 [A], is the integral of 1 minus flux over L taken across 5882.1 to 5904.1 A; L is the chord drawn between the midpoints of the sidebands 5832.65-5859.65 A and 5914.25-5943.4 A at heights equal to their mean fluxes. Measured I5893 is 9.5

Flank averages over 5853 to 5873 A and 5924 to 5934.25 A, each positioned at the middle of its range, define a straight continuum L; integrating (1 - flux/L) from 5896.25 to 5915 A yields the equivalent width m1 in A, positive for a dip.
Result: 4.0 A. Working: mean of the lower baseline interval 19.1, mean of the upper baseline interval 16.7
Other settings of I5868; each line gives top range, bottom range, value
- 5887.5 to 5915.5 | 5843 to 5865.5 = 0.59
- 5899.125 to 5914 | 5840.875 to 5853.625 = 0.65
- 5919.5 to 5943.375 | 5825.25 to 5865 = 0.79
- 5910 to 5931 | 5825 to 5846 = 0.66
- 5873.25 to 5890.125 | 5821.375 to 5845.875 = 0.60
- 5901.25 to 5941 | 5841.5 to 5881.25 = 0.84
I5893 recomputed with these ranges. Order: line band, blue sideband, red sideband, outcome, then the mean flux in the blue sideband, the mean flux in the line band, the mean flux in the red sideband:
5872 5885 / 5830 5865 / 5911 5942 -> 2.4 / 22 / 16.3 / 17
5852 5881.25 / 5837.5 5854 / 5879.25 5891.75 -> -2.0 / 22.5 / 18.3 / 12.6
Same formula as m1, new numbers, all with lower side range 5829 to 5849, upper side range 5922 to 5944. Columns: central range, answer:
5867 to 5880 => 2.5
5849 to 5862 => 2.0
